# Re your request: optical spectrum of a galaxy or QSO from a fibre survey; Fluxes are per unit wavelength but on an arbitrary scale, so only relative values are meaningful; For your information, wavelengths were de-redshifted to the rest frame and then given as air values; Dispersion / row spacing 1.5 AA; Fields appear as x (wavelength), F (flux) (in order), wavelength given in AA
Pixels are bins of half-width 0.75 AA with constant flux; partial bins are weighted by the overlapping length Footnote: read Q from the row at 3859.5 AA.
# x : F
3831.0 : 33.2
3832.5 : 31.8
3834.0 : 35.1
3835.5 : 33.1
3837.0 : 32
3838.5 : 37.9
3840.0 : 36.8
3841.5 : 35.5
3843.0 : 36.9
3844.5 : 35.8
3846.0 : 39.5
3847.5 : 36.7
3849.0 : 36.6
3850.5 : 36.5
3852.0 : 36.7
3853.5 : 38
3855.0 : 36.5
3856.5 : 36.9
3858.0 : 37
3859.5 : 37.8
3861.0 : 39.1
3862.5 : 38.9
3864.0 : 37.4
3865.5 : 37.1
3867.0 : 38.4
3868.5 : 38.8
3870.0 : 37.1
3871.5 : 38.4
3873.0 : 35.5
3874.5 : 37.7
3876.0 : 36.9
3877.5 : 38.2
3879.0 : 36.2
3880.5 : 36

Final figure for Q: 37.8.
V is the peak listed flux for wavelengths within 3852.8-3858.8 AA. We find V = 38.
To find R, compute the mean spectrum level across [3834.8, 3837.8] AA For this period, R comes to 32.6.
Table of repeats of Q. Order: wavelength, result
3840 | 36.8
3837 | 32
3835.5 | 33.1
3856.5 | 36.9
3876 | 36.9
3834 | 35.1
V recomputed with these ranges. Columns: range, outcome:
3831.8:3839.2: 37.9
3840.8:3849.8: 39.5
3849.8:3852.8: 36.7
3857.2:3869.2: 39.1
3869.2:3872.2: 38.4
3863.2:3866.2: 37.4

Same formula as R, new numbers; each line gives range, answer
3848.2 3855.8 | 36.9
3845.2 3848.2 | 38.1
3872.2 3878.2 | 37.1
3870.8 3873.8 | 36.9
